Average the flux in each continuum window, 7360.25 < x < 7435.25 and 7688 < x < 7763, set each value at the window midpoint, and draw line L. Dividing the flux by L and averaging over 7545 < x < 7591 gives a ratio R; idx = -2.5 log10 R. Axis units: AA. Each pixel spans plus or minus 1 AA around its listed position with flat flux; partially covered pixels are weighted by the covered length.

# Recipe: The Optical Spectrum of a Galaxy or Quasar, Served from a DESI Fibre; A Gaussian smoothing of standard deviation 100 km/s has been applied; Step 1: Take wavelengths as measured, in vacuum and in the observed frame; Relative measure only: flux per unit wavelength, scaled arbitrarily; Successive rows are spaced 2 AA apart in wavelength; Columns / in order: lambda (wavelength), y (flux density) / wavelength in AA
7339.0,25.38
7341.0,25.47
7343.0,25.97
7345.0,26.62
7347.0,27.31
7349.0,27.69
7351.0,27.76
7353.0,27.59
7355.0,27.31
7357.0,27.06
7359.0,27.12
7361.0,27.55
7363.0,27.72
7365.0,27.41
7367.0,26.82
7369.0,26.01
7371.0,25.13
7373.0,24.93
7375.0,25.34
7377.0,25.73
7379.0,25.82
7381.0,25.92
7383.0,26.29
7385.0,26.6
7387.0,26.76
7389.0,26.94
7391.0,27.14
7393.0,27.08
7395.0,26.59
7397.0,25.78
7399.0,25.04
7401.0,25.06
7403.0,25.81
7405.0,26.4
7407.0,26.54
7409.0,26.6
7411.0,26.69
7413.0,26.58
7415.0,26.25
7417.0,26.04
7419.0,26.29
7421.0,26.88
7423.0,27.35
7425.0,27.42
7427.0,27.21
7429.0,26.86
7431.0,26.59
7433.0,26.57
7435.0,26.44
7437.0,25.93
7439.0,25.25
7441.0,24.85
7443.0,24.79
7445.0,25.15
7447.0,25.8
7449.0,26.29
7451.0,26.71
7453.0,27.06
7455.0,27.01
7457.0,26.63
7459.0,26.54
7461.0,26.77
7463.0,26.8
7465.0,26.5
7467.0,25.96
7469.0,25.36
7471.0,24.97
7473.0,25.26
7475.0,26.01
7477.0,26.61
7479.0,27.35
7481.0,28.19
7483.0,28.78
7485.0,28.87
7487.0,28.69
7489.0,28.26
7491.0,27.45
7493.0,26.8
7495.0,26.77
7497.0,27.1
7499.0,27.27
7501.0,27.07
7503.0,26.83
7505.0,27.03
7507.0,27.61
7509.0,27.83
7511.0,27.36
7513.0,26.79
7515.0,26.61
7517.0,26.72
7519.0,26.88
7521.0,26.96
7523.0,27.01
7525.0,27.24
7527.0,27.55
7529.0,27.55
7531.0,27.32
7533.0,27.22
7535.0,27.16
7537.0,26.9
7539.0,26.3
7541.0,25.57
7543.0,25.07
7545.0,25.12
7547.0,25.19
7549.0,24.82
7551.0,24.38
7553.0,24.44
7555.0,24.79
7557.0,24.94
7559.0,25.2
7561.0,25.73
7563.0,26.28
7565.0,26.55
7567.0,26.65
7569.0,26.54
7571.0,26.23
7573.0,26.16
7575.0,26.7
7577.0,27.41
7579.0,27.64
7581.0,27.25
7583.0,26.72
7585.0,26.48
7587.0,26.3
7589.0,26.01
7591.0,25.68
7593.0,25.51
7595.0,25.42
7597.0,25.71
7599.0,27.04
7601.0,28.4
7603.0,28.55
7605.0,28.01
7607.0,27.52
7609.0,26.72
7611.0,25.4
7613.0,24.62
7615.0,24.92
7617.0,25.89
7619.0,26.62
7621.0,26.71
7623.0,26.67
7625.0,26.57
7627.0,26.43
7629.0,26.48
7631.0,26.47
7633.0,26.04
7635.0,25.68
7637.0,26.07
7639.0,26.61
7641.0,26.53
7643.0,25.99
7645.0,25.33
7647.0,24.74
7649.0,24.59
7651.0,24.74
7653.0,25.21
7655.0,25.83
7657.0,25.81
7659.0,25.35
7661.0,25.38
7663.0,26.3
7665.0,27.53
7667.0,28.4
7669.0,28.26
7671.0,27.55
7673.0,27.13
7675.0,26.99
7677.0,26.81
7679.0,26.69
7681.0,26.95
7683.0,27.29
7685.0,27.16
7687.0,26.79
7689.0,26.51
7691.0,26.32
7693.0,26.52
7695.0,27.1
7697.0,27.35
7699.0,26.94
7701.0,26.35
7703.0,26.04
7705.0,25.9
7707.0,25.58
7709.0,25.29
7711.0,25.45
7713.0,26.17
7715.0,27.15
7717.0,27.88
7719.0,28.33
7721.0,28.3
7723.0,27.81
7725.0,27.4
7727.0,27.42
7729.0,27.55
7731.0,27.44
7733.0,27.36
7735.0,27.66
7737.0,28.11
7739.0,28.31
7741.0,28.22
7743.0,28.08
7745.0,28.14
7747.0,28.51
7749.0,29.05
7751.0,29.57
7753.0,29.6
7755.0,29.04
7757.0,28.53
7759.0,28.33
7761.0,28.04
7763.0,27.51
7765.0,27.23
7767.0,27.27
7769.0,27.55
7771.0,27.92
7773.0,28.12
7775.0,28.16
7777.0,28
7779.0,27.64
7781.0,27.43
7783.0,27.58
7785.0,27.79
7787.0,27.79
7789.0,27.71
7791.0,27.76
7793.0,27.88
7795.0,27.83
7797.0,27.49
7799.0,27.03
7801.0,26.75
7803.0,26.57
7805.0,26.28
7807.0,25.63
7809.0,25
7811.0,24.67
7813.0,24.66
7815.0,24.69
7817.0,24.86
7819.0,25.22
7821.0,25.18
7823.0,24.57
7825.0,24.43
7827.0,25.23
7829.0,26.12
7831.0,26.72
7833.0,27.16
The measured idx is 0.04 mag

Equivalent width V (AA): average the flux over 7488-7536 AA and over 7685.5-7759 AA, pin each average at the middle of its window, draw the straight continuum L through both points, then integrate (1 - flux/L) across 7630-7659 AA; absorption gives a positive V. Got 1.8 AA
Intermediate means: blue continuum 27.2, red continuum 27.4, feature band 25.7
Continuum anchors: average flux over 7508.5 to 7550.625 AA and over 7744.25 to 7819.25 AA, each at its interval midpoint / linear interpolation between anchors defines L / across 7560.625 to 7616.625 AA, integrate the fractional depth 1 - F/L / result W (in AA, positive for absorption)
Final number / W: 0.5 AA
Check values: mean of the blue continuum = 26.6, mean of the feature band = 26.5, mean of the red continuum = 27.4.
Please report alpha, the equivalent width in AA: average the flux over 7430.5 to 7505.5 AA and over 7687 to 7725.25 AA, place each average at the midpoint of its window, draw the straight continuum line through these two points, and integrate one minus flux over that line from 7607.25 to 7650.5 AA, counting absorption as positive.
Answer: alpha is 1.20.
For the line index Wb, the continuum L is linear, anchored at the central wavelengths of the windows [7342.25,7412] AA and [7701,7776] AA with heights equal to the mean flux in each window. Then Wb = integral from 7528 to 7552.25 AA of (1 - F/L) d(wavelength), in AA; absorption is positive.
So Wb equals 0.9 AA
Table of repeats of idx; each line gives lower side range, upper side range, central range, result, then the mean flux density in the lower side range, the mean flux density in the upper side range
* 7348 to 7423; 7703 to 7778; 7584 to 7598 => 0.054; 26.5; 27.7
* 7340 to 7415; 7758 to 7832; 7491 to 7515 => -0.023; 26.5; 26.7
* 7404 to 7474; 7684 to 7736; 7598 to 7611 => -0.034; 26.3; 26.9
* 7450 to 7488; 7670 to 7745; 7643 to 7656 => 0.079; 26.8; 27.1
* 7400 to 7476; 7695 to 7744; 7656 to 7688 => 0.005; 26.2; 27.2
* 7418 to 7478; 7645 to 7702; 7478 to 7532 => -0.044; 26.3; 26.5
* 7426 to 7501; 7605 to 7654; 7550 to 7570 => 0.030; 26.6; 26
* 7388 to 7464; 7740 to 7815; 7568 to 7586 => 0.003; 26.4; 27.5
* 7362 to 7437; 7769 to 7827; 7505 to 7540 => -0.027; 26.4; 26.6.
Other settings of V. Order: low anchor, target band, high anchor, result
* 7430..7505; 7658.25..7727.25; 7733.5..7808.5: 1.6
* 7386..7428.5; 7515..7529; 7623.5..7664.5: -0.5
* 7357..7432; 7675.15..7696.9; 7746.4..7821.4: 0.2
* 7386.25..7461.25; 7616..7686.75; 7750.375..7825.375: 1.1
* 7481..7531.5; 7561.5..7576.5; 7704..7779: 0.6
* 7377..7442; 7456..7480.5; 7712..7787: 0.3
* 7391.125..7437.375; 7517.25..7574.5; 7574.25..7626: 0.8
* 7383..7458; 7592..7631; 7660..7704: 0.4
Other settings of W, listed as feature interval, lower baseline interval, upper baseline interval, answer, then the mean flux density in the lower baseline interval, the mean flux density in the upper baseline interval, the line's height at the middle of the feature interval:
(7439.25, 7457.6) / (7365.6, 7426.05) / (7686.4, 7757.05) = 0.3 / 26.3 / 27.4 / 26.5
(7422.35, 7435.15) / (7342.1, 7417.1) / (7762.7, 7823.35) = -0.2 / 26.5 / 26.8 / 26.5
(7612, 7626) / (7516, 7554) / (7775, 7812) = 0.3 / 26.3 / 27.1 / 26.5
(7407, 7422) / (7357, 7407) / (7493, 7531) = 0.0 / 26.3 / 27.1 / 26.5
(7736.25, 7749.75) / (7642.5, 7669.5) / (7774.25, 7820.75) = -1.0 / 25.9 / 26.7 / 26.4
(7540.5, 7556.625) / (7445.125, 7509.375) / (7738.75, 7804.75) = 1.3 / 26.9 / 27.9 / 27.2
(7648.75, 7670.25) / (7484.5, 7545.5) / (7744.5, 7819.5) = 0.8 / 27.1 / 27.3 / 27.2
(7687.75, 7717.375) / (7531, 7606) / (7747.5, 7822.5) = 0.5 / 26.2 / 27.2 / 26.8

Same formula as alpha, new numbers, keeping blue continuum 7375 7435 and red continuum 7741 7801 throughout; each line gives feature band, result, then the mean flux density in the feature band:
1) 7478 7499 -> -0.8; 27.8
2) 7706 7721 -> 0.6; 26.7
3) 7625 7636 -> 0.5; 26.3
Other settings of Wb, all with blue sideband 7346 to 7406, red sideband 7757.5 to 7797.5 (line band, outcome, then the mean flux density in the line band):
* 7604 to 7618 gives 0.6 AA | 26.2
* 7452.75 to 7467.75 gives 0.1 AA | 26.7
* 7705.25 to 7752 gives 0.1 AA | 27.6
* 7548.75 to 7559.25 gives 0.9 AA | 24.7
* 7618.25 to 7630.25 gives 0.3 AA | 26.6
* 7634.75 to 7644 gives 0.4 AA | 26.2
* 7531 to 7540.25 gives 0.0 AA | 26.9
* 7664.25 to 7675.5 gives -0.1 AA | 27.7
